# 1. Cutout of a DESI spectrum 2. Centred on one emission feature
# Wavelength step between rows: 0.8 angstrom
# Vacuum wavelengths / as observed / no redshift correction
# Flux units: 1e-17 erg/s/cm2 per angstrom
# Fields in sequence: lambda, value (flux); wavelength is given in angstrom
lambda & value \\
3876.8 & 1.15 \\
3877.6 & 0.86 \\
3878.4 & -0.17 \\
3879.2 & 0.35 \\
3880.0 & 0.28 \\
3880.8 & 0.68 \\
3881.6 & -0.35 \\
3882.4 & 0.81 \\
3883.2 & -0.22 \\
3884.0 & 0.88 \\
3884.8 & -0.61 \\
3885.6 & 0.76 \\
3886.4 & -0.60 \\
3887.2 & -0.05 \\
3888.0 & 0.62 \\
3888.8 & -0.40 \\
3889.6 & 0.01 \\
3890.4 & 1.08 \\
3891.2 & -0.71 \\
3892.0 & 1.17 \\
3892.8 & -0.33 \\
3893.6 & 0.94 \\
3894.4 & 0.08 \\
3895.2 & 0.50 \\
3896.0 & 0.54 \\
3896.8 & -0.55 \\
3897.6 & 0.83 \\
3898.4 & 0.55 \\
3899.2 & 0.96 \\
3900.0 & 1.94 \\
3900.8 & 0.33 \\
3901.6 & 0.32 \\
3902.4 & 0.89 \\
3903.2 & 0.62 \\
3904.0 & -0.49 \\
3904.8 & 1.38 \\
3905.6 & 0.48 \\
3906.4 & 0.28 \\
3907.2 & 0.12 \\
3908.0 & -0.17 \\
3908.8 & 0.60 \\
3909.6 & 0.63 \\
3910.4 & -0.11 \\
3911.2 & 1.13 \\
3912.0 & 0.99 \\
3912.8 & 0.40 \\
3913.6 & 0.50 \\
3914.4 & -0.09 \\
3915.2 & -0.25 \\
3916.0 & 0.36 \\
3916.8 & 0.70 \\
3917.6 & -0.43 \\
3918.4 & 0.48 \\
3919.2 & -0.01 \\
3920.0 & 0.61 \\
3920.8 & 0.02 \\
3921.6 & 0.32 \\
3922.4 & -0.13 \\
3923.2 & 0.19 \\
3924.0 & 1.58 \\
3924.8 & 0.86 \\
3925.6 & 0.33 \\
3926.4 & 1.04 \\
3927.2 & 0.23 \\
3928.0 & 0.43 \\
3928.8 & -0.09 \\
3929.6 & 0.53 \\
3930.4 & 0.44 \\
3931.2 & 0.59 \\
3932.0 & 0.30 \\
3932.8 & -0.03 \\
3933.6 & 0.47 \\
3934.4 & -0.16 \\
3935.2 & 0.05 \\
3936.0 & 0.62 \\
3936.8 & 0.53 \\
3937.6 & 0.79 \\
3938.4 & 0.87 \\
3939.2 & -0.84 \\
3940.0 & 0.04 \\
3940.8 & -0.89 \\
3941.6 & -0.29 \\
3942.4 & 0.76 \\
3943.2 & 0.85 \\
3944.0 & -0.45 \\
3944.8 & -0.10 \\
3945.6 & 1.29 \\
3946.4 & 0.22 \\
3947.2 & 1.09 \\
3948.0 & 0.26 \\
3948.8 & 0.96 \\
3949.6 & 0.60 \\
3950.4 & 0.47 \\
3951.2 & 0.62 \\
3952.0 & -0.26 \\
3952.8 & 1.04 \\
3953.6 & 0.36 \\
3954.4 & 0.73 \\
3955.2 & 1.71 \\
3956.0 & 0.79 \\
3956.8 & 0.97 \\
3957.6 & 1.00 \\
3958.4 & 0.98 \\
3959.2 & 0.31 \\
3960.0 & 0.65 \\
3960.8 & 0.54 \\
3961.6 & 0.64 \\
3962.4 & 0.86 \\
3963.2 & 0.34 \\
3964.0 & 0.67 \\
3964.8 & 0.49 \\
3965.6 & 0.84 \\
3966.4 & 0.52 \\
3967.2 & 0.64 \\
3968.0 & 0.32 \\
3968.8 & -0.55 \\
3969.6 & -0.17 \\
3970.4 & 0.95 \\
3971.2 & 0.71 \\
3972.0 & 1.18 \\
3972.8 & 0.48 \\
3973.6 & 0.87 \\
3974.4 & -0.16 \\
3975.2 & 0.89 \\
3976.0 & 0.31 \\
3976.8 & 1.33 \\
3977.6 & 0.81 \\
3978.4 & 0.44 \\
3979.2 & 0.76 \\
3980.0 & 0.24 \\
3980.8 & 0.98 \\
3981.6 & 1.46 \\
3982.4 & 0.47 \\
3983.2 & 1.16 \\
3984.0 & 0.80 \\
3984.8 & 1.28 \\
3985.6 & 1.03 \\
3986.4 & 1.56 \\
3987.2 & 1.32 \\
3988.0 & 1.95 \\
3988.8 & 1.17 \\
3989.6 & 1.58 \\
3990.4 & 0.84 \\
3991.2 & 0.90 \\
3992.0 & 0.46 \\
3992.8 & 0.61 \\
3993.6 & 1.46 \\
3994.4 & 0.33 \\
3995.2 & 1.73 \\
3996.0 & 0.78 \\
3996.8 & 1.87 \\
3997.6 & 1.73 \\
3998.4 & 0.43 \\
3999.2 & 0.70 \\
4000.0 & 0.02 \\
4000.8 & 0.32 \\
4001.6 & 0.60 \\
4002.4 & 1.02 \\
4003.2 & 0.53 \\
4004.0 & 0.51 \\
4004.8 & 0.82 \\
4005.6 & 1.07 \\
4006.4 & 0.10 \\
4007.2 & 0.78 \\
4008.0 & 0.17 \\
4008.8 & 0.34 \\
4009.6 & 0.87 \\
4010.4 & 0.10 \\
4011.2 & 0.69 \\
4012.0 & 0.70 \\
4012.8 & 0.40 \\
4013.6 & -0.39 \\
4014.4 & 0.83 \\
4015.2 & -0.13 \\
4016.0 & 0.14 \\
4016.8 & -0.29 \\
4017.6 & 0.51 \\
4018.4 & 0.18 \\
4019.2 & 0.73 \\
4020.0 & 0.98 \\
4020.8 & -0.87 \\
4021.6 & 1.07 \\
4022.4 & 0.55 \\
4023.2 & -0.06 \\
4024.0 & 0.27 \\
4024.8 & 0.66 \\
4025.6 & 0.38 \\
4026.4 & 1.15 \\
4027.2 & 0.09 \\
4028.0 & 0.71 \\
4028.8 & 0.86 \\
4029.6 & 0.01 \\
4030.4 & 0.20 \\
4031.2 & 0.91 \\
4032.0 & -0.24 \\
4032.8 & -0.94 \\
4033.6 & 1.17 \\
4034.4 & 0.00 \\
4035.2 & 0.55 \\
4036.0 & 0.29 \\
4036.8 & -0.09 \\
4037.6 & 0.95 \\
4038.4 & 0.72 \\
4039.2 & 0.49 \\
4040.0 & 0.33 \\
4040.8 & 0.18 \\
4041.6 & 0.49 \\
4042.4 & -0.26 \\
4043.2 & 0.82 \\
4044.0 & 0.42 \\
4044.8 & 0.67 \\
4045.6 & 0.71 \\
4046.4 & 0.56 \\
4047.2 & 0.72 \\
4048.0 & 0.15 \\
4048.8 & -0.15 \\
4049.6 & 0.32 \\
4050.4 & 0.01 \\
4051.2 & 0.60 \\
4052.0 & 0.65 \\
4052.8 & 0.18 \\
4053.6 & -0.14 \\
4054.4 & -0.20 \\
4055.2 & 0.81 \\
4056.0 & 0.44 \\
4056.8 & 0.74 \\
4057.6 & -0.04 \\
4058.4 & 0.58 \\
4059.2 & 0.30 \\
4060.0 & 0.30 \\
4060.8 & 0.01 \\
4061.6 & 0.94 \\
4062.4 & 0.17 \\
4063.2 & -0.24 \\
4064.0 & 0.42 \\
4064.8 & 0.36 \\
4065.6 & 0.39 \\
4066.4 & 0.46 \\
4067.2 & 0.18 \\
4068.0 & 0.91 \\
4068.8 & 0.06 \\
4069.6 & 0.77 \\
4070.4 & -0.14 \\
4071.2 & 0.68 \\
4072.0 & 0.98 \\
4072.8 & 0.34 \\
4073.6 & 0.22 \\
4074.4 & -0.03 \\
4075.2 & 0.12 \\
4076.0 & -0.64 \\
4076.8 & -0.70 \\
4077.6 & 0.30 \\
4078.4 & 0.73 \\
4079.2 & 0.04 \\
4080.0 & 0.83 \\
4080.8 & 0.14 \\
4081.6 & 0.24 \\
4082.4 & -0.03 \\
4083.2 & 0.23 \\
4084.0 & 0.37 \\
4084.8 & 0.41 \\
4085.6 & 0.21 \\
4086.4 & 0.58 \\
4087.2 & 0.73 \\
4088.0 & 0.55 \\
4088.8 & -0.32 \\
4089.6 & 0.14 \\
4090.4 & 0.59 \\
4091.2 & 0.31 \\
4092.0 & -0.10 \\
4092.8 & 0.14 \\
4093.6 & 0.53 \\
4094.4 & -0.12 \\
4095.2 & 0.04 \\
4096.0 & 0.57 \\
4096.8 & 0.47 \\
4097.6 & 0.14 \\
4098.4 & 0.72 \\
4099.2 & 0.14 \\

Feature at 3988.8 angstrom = C IV 1549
